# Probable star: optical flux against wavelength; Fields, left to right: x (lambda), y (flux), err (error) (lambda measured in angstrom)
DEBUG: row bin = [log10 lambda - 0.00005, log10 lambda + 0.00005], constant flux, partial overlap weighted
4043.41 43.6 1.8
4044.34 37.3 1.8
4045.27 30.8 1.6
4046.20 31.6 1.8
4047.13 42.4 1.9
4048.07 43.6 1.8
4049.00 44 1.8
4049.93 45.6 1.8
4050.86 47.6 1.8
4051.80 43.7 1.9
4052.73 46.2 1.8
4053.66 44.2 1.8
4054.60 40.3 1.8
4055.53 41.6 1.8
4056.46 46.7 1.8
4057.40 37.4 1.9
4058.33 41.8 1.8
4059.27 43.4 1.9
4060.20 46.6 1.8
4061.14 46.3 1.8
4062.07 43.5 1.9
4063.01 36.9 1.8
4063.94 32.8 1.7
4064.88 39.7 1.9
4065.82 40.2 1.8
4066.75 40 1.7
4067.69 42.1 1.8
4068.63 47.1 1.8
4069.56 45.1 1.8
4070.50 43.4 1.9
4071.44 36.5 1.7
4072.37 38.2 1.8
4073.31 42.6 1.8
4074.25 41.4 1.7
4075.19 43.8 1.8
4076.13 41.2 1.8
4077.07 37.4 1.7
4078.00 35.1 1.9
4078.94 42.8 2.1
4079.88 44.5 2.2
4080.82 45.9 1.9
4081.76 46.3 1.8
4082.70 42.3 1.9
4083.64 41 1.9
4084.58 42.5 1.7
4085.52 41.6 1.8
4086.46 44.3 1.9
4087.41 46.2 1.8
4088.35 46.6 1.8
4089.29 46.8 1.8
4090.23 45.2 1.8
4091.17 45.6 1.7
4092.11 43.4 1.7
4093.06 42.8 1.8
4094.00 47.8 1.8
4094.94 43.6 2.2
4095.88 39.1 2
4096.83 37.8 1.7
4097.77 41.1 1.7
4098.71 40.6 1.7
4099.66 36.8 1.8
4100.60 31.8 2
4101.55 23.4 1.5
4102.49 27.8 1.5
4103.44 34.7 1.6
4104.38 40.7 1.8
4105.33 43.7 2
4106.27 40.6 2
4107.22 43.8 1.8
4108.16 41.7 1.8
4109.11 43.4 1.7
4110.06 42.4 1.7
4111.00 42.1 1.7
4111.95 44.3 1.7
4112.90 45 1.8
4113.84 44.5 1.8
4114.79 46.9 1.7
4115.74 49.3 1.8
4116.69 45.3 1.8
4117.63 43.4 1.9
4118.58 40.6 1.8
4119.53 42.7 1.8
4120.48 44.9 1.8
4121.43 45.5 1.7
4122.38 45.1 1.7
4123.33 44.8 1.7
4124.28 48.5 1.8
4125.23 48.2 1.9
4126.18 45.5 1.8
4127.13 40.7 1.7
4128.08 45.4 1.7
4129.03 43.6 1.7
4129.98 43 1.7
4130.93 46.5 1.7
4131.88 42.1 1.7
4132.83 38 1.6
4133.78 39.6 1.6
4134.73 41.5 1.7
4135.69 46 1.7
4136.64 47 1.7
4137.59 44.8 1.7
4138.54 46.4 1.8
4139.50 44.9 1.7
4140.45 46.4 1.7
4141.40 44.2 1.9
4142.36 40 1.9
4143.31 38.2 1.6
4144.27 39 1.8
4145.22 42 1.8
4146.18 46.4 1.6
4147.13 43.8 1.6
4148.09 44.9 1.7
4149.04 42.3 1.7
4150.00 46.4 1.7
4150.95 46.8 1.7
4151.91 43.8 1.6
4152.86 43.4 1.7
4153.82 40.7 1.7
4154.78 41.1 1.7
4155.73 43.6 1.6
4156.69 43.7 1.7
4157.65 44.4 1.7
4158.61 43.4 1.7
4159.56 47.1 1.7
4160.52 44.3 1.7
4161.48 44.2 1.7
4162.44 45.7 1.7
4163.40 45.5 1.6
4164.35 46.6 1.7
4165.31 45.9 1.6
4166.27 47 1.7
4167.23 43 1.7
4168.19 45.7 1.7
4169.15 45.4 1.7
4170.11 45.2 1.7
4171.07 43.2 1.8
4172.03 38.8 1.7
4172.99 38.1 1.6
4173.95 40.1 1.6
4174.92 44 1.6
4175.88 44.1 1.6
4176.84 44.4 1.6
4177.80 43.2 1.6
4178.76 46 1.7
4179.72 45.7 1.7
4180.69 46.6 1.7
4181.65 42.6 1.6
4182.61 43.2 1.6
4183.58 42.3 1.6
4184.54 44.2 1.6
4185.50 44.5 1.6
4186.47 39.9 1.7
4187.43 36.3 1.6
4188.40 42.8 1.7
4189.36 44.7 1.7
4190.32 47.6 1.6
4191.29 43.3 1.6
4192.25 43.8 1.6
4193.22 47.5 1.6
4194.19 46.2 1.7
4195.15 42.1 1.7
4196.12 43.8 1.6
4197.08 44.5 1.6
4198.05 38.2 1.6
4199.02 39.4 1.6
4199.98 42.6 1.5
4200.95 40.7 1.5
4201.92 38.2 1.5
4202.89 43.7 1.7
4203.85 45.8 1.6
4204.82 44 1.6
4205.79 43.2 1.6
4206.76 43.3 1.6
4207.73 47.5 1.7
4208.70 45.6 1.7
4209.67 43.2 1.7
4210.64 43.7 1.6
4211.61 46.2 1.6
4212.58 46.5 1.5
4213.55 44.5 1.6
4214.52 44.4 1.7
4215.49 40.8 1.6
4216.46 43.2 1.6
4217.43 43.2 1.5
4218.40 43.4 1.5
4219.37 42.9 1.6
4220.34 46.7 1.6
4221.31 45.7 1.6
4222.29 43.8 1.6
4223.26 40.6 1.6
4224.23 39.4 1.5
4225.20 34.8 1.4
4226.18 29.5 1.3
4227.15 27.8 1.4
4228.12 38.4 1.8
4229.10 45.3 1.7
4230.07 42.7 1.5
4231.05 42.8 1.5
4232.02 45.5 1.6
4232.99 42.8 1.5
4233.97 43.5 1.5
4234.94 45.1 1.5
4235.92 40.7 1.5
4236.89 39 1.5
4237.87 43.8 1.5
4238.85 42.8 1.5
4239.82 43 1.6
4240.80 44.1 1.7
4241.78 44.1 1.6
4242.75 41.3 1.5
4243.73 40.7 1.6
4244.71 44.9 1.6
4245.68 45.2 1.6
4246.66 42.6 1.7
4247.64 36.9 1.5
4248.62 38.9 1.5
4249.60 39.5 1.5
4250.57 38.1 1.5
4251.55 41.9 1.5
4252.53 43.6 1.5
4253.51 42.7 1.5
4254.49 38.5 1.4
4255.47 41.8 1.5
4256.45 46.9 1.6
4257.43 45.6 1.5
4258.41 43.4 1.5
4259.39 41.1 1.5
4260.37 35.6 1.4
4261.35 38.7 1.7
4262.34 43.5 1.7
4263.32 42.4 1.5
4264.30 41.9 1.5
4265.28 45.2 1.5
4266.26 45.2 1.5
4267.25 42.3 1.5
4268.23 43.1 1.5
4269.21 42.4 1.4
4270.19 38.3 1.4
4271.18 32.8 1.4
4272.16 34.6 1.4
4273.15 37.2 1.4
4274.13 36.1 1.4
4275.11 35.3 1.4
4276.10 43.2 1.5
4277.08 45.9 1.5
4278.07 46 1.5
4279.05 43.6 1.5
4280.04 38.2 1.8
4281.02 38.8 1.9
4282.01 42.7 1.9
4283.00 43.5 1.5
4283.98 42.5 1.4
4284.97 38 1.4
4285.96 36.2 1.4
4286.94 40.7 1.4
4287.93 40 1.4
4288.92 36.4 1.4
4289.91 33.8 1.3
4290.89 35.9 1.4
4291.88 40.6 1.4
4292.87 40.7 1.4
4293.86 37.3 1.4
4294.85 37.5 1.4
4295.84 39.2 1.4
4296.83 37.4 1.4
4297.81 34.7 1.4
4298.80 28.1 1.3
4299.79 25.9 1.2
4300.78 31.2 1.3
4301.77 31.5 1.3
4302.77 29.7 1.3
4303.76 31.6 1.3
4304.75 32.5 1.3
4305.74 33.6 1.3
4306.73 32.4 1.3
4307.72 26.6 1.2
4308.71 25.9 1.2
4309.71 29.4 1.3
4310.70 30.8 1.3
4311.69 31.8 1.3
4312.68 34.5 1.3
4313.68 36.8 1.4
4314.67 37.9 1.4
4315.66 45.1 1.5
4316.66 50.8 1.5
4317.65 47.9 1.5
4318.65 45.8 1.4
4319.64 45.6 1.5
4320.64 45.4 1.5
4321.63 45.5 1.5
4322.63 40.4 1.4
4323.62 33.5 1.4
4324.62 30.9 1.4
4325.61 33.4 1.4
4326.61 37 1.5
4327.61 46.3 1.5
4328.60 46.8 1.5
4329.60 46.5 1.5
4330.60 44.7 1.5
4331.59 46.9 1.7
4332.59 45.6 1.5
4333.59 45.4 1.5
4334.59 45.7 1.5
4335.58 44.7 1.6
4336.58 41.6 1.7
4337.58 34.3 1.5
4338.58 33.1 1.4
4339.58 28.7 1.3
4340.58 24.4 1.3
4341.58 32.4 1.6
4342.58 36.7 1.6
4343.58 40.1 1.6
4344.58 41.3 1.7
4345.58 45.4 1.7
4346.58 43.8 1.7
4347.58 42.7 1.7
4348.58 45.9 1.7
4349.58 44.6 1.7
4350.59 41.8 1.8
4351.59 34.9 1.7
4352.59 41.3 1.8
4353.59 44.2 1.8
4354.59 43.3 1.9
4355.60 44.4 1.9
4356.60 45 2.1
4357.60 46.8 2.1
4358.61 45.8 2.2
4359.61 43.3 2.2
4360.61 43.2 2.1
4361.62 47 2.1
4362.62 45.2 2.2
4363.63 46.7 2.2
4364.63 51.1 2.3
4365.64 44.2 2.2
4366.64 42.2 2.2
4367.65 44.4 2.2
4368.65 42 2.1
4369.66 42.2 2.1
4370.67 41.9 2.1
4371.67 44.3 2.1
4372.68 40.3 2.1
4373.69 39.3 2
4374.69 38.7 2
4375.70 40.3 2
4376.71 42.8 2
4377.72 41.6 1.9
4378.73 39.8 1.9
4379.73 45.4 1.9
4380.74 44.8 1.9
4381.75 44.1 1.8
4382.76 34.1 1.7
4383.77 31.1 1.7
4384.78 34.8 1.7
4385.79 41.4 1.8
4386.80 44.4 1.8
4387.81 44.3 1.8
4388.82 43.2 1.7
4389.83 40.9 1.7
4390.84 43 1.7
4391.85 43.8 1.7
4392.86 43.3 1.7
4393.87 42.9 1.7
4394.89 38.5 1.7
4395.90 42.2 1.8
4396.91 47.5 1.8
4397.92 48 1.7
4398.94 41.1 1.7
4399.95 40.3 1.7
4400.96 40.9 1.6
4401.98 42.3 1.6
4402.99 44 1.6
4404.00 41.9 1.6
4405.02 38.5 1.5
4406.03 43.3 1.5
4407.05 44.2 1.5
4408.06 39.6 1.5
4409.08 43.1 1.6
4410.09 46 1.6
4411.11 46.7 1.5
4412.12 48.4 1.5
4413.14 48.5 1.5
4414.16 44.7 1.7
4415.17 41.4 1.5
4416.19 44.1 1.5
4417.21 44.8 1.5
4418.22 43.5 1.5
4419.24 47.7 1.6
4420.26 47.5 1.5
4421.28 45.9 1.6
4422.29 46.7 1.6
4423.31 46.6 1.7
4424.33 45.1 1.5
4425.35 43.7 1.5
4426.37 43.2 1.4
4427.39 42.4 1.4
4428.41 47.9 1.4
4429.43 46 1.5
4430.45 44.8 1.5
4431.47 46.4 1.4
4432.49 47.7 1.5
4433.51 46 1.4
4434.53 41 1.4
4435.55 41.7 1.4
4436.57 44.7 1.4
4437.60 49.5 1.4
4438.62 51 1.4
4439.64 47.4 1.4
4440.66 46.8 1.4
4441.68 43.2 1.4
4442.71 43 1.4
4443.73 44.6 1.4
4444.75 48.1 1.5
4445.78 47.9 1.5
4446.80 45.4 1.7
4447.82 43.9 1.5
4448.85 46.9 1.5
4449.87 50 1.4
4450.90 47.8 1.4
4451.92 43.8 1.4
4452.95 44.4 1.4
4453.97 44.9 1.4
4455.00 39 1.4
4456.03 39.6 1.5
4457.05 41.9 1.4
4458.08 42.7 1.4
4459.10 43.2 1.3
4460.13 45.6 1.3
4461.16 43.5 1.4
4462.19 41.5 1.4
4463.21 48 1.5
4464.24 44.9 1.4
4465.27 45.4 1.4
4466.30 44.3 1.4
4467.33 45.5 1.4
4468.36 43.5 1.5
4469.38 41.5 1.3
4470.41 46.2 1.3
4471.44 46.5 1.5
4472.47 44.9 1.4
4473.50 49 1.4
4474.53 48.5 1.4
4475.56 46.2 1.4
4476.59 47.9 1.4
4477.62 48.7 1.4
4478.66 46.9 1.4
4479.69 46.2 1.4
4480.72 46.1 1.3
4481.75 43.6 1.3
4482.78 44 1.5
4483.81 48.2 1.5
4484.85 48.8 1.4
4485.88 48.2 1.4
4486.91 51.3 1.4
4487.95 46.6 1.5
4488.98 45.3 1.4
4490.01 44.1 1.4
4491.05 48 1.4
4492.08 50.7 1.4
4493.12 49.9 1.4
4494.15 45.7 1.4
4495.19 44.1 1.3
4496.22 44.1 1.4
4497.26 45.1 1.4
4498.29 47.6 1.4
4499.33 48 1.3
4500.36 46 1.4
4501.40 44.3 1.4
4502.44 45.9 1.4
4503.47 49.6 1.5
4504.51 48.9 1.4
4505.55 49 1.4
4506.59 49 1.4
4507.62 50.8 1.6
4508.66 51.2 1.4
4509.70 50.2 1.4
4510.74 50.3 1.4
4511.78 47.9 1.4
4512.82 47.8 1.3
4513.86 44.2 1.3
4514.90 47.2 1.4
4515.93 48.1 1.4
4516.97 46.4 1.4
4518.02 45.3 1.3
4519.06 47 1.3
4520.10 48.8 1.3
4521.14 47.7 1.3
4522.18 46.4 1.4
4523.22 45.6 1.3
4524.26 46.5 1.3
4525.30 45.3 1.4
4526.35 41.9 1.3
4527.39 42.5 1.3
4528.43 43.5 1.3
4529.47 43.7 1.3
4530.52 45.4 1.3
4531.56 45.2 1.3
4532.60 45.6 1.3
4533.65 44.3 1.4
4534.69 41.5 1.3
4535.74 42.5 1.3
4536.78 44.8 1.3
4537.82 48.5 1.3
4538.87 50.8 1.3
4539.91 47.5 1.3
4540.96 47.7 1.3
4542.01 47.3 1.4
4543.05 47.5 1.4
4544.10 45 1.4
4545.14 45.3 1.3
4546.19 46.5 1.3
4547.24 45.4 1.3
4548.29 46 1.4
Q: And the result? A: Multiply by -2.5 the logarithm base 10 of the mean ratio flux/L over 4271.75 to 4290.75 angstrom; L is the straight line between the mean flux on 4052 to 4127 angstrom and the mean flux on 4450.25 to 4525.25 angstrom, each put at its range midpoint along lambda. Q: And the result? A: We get 0.12 mag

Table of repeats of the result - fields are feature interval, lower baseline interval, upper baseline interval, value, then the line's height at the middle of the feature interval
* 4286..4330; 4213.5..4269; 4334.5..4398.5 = 0.13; 41.8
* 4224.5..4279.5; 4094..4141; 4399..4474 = 0.06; 43.4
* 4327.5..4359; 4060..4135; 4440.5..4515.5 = 0.08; 44.8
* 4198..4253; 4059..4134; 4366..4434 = 0.01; 42.6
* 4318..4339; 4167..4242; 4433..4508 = 0.06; 44.3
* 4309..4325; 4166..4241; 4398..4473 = 0.11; 43.7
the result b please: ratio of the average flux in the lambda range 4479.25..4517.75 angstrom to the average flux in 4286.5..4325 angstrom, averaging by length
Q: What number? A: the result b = 1.30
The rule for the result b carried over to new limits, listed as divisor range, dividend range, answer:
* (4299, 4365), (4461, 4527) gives 1.18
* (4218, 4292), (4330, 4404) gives 1.02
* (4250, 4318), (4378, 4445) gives 1.14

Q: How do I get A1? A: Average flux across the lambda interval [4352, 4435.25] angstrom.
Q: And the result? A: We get 43.5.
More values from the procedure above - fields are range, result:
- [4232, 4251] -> 42.1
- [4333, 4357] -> 40.2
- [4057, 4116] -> 41.6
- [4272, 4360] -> 39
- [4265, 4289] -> 40.3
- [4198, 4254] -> 42.1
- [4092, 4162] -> 42.7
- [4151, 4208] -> 43.6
